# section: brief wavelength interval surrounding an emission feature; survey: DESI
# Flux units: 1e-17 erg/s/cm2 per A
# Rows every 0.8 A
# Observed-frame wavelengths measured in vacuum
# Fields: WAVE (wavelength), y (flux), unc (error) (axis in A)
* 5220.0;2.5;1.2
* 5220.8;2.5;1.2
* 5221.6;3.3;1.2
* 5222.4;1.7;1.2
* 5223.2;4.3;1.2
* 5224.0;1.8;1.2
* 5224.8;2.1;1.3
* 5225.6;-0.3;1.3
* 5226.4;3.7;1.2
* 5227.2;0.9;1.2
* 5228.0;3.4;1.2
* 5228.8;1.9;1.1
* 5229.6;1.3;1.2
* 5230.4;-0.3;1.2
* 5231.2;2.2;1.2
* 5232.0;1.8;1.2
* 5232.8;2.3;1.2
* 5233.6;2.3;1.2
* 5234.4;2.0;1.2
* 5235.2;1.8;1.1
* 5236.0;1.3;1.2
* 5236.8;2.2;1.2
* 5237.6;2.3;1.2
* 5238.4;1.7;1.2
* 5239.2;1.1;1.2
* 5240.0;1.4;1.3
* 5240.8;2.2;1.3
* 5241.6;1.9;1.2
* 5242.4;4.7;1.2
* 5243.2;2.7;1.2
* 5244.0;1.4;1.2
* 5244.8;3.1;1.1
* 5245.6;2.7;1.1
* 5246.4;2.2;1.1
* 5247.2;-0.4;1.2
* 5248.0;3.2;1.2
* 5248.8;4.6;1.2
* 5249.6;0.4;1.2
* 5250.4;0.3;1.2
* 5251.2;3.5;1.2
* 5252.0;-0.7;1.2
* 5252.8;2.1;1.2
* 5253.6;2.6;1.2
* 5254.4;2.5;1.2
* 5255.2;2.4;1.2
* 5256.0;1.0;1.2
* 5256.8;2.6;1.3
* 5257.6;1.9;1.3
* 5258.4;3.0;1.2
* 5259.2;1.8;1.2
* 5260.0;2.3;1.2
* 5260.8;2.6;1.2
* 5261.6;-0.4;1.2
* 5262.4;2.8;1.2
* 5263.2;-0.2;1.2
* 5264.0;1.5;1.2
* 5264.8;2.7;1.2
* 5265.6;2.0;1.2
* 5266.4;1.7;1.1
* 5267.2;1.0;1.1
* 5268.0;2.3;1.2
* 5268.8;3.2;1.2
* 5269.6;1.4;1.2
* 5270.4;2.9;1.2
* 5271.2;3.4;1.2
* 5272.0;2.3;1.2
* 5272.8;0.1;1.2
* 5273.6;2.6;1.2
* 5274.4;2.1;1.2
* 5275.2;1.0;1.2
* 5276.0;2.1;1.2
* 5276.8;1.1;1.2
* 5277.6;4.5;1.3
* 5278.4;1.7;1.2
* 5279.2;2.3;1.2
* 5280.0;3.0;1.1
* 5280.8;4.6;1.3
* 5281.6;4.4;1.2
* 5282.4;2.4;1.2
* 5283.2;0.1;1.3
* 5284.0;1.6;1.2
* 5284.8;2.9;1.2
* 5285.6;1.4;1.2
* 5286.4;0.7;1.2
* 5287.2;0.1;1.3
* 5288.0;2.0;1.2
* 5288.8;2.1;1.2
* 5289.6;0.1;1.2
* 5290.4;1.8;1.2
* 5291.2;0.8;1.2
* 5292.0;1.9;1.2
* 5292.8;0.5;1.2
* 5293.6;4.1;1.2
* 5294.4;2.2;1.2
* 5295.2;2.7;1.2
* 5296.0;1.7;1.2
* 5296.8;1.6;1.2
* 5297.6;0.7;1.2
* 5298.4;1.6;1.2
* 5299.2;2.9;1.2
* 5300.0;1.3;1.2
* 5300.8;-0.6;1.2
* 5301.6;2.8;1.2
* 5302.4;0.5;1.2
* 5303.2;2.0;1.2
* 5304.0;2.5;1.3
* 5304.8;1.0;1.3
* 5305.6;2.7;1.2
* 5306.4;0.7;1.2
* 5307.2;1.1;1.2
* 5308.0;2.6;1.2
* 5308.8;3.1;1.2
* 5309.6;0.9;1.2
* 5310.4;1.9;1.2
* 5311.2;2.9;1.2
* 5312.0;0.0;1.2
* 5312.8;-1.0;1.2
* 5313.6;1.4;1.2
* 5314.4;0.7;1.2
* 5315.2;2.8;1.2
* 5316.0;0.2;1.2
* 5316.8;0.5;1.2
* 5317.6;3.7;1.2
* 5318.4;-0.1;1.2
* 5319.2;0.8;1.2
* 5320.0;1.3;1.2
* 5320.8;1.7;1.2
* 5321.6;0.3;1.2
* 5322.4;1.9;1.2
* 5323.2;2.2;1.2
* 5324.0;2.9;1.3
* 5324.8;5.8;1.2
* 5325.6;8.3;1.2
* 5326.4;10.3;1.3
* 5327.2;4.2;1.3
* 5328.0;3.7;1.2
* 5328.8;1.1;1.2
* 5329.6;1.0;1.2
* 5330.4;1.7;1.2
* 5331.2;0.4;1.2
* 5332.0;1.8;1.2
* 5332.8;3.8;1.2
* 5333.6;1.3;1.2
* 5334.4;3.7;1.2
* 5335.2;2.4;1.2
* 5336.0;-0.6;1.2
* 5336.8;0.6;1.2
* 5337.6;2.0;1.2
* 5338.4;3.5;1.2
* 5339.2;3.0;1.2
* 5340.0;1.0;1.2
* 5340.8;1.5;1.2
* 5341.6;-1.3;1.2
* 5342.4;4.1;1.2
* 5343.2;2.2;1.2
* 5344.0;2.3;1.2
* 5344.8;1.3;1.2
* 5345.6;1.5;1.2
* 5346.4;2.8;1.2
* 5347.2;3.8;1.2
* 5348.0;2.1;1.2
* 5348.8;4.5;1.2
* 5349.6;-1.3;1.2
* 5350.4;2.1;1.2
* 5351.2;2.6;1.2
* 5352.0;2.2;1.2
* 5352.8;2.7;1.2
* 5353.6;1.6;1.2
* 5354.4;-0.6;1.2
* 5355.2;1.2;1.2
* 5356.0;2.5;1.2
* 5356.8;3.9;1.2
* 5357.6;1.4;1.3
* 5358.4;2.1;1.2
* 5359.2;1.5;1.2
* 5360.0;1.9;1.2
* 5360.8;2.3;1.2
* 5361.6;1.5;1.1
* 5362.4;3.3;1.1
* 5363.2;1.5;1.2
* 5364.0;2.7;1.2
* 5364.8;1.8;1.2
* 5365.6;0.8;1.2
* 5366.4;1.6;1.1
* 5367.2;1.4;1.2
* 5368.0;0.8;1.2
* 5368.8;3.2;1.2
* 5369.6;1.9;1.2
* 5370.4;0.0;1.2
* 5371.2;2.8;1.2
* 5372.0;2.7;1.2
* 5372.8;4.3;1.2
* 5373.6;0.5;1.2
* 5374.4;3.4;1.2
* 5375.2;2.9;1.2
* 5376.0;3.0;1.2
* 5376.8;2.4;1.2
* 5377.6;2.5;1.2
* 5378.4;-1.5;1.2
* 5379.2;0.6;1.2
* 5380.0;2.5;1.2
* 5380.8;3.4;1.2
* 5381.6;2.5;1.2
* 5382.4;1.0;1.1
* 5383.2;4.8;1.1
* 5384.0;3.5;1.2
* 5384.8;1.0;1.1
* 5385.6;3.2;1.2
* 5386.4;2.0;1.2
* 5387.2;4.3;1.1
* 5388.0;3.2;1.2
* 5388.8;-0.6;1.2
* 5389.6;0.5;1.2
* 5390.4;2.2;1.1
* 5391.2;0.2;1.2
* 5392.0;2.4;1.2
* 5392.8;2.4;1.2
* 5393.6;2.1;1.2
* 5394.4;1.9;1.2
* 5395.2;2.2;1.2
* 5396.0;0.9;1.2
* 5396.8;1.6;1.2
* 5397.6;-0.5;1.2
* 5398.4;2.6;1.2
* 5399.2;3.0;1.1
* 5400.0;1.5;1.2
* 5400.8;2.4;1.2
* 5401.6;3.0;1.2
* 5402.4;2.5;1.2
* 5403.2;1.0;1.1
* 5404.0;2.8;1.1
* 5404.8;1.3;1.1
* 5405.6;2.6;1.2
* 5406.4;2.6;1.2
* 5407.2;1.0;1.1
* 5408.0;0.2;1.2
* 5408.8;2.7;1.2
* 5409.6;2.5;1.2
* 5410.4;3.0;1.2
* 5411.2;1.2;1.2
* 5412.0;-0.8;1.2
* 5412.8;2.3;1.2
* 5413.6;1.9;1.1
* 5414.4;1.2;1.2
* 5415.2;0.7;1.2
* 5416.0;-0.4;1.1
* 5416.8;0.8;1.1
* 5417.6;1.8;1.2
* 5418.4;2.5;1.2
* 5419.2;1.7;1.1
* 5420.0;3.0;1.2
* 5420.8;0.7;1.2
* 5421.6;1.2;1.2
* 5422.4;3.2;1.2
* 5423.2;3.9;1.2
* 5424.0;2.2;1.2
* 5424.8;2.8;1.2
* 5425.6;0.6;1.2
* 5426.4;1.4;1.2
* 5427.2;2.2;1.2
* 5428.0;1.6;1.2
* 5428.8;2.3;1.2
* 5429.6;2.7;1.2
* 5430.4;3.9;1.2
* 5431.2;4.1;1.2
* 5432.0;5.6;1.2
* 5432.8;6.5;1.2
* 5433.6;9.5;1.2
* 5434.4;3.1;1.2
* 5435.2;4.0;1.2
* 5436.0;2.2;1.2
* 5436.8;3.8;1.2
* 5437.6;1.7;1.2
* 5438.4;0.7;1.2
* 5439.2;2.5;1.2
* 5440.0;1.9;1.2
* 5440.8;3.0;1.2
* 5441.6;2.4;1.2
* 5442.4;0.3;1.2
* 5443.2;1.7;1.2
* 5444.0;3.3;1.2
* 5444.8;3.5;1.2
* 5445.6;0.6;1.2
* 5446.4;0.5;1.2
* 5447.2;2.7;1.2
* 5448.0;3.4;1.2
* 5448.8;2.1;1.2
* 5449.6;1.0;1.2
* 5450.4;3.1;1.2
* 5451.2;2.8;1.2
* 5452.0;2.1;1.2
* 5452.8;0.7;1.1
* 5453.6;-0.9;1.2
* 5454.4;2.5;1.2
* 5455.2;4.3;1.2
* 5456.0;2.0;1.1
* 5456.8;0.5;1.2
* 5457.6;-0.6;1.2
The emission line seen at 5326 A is H-beta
